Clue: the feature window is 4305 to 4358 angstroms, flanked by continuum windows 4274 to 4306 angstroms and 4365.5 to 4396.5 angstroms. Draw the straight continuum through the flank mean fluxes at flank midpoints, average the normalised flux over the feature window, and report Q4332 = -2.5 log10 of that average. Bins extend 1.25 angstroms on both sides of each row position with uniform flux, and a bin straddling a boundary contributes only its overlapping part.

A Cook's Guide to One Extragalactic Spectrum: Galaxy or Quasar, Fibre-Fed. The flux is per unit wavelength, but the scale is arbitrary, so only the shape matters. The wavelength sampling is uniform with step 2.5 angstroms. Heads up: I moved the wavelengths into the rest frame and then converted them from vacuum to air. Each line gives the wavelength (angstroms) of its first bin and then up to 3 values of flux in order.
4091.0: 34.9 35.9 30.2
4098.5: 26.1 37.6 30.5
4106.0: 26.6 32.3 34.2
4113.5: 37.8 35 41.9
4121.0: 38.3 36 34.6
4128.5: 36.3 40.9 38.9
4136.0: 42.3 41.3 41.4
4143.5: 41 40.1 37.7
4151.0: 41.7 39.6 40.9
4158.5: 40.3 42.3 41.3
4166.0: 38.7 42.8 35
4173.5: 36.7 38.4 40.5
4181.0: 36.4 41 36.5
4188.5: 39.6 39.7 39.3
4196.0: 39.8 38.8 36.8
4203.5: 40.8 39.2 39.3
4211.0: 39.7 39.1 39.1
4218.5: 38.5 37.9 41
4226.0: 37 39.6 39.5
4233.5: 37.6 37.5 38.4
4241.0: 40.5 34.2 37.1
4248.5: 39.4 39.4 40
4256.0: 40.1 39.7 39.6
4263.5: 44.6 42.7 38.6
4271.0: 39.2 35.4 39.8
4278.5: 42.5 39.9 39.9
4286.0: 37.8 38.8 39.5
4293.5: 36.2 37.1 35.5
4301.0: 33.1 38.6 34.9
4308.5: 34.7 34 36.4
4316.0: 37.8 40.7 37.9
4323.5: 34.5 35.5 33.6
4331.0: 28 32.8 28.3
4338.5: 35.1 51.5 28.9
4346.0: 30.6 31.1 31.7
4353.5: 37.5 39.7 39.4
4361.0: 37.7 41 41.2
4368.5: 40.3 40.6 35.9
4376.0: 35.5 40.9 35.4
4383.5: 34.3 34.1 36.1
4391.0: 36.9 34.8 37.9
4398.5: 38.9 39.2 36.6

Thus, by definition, 0.08 mag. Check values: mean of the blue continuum 38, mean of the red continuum 37.1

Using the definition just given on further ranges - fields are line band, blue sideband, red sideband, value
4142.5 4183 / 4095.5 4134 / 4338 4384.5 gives -0.12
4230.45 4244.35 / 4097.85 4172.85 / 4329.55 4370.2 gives -0.03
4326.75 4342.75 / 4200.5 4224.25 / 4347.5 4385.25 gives 0.09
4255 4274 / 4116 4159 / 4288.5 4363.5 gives -0.09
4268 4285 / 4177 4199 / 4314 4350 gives -0.08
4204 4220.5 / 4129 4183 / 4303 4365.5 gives -0.02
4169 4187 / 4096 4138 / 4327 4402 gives -0.07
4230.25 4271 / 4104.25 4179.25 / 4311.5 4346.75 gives -0.08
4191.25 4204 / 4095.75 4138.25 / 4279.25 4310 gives -0.08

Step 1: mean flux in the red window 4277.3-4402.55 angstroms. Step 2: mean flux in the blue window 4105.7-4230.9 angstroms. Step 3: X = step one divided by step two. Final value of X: 0.95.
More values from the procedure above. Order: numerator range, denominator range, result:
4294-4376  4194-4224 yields 0.92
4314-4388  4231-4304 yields 0.94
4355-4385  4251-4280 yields 0.96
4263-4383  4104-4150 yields 0.99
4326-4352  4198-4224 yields 0.85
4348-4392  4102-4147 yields 1.00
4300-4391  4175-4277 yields 0.92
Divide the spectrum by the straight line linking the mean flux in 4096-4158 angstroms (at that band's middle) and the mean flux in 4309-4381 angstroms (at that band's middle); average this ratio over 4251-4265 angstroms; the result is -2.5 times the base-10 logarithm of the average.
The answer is -0.114 mag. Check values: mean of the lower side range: 37.1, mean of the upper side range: 36.3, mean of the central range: 40.7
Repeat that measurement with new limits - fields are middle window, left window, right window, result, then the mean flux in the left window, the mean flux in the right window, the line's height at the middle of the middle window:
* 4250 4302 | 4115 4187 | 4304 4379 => -0.05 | 39.3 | 36.2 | 37.3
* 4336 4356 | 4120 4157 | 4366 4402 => 0.08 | 39.4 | 37.3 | 37.6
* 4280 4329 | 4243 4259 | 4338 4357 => 0.01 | 38.7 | 35.7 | 37.1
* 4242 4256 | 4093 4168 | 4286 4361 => -0.05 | 37.5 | 35.7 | 36.4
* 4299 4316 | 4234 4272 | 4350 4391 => 0.09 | 39.4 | 37.6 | 38.5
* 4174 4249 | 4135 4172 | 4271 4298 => 0.03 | 40.5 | 38.6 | 39.6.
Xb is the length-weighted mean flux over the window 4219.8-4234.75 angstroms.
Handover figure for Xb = 38.8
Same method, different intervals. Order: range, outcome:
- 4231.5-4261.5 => 38.6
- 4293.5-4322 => 36.4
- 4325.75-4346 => 33.9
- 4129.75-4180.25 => 40.1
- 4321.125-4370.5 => 35.8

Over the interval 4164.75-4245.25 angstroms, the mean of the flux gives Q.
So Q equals 38.7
